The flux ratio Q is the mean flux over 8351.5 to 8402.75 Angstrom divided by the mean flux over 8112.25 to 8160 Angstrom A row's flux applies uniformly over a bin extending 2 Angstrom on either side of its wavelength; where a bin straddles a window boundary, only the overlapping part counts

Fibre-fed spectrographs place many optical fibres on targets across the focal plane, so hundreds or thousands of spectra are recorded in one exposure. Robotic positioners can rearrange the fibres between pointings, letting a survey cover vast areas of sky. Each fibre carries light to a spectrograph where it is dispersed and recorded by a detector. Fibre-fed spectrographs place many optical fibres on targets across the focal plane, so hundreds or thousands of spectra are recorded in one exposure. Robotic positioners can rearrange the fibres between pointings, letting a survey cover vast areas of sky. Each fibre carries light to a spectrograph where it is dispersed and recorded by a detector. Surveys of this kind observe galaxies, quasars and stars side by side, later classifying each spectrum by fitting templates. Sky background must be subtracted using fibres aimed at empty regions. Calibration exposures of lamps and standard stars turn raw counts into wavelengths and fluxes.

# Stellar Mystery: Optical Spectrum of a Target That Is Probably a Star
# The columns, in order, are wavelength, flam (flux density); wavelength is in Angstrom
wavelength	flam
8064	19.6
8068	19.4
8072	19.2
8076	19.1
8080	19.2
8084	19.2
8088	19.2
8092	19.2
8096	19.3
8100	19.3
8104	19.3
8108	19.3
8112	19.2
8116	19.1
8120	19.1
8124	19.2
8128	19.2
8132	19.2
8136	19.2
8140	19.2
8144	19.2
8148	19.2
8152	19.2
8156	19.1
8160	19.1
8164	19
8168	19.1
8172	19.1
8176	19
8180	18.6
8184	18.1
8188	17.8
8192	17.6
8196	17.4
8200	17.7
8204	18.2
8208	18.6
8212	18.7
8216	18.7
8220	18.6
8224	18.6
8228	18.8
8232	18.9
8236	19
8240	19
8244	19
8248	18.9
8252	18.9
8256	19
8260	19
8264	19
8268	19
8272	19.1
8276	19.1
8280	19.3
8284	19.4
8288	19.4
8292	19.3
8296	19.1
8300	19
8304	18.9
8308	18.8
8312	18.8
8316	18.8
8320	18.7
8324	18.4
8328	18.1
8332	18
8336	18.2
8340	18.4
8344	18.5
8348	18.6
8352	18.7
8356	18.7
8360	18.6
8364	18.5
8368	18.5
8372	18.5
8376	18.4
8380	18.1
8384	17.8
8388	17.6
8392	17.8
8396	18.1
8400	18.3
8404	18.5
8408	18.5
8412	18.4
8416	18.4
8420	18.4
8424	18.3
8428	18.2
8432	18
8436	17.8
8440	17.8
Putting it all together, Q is 0.95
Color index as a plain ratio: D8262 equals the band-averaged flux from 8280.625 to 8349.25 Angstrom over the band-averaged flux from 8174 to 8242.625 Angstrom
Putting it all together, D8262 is 1.02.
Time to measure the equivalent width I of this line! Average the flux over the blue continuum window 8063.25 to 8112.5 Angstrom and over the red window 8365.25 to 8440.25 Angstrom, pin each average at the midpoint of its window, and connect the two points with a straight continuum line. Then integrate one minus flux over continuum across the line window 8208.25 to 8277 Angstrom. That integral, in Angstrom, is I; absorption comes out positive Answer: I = -0.6 Angstrom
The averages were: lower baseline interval 19.3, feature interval 18.9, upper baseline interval 18.2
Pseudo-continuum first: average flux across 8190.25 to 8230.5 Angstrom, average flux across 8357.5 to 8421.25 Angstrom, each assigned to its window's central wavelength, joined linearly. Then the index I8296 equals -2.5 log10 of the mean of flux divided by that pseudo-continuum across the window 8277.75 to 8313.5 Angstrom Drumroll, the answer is -0.05 mag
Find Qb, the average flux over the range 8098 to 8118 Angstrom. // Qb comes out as 19.2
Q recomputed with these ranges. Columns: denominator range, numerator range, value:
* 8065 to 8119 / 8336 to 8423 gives 0.95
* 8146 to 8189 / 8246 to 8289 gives 1.01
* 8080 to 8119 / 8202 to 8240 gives 0.97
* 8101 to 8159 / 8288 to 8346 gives 0.97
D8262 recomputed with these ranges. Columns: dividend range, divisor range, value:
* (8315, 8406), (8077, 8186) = 0.96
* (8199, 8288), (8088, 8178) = 0.98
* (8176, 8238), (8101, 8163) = 0.96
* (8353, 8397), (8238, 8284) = 0.96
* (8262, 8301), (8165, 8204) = 1.05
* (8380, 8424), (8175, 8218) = 1.00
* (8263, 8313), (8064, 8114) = 0.99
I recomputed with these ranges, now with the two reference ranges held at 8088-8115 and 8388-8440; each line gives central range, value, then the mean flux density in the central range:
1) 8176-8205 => 1.5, 18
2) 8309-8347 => 0.1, 18.4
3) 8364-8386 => 0.0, 18.3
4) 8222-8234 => 0.0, 18.8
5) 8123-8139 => 0.0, 19.2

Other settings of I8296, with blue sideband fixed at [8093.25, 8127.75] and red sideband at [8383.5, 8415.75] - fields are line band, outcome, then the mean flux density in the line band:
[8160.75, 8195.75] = 0.027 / 18.5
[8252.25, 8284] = -0.025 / 19.1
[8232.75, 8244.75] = -0.014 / 19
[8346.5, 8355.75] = -0.019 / 18.7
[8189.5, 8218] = 0.044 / 18.1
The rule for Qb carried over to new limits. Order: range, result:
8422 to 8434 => 18.2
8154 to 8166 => 19.1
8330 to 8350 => 18.3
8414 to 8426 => 18.4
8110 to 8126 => 19.1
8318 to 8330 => 18.4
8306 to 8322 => 18.8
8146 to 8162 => 19.1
